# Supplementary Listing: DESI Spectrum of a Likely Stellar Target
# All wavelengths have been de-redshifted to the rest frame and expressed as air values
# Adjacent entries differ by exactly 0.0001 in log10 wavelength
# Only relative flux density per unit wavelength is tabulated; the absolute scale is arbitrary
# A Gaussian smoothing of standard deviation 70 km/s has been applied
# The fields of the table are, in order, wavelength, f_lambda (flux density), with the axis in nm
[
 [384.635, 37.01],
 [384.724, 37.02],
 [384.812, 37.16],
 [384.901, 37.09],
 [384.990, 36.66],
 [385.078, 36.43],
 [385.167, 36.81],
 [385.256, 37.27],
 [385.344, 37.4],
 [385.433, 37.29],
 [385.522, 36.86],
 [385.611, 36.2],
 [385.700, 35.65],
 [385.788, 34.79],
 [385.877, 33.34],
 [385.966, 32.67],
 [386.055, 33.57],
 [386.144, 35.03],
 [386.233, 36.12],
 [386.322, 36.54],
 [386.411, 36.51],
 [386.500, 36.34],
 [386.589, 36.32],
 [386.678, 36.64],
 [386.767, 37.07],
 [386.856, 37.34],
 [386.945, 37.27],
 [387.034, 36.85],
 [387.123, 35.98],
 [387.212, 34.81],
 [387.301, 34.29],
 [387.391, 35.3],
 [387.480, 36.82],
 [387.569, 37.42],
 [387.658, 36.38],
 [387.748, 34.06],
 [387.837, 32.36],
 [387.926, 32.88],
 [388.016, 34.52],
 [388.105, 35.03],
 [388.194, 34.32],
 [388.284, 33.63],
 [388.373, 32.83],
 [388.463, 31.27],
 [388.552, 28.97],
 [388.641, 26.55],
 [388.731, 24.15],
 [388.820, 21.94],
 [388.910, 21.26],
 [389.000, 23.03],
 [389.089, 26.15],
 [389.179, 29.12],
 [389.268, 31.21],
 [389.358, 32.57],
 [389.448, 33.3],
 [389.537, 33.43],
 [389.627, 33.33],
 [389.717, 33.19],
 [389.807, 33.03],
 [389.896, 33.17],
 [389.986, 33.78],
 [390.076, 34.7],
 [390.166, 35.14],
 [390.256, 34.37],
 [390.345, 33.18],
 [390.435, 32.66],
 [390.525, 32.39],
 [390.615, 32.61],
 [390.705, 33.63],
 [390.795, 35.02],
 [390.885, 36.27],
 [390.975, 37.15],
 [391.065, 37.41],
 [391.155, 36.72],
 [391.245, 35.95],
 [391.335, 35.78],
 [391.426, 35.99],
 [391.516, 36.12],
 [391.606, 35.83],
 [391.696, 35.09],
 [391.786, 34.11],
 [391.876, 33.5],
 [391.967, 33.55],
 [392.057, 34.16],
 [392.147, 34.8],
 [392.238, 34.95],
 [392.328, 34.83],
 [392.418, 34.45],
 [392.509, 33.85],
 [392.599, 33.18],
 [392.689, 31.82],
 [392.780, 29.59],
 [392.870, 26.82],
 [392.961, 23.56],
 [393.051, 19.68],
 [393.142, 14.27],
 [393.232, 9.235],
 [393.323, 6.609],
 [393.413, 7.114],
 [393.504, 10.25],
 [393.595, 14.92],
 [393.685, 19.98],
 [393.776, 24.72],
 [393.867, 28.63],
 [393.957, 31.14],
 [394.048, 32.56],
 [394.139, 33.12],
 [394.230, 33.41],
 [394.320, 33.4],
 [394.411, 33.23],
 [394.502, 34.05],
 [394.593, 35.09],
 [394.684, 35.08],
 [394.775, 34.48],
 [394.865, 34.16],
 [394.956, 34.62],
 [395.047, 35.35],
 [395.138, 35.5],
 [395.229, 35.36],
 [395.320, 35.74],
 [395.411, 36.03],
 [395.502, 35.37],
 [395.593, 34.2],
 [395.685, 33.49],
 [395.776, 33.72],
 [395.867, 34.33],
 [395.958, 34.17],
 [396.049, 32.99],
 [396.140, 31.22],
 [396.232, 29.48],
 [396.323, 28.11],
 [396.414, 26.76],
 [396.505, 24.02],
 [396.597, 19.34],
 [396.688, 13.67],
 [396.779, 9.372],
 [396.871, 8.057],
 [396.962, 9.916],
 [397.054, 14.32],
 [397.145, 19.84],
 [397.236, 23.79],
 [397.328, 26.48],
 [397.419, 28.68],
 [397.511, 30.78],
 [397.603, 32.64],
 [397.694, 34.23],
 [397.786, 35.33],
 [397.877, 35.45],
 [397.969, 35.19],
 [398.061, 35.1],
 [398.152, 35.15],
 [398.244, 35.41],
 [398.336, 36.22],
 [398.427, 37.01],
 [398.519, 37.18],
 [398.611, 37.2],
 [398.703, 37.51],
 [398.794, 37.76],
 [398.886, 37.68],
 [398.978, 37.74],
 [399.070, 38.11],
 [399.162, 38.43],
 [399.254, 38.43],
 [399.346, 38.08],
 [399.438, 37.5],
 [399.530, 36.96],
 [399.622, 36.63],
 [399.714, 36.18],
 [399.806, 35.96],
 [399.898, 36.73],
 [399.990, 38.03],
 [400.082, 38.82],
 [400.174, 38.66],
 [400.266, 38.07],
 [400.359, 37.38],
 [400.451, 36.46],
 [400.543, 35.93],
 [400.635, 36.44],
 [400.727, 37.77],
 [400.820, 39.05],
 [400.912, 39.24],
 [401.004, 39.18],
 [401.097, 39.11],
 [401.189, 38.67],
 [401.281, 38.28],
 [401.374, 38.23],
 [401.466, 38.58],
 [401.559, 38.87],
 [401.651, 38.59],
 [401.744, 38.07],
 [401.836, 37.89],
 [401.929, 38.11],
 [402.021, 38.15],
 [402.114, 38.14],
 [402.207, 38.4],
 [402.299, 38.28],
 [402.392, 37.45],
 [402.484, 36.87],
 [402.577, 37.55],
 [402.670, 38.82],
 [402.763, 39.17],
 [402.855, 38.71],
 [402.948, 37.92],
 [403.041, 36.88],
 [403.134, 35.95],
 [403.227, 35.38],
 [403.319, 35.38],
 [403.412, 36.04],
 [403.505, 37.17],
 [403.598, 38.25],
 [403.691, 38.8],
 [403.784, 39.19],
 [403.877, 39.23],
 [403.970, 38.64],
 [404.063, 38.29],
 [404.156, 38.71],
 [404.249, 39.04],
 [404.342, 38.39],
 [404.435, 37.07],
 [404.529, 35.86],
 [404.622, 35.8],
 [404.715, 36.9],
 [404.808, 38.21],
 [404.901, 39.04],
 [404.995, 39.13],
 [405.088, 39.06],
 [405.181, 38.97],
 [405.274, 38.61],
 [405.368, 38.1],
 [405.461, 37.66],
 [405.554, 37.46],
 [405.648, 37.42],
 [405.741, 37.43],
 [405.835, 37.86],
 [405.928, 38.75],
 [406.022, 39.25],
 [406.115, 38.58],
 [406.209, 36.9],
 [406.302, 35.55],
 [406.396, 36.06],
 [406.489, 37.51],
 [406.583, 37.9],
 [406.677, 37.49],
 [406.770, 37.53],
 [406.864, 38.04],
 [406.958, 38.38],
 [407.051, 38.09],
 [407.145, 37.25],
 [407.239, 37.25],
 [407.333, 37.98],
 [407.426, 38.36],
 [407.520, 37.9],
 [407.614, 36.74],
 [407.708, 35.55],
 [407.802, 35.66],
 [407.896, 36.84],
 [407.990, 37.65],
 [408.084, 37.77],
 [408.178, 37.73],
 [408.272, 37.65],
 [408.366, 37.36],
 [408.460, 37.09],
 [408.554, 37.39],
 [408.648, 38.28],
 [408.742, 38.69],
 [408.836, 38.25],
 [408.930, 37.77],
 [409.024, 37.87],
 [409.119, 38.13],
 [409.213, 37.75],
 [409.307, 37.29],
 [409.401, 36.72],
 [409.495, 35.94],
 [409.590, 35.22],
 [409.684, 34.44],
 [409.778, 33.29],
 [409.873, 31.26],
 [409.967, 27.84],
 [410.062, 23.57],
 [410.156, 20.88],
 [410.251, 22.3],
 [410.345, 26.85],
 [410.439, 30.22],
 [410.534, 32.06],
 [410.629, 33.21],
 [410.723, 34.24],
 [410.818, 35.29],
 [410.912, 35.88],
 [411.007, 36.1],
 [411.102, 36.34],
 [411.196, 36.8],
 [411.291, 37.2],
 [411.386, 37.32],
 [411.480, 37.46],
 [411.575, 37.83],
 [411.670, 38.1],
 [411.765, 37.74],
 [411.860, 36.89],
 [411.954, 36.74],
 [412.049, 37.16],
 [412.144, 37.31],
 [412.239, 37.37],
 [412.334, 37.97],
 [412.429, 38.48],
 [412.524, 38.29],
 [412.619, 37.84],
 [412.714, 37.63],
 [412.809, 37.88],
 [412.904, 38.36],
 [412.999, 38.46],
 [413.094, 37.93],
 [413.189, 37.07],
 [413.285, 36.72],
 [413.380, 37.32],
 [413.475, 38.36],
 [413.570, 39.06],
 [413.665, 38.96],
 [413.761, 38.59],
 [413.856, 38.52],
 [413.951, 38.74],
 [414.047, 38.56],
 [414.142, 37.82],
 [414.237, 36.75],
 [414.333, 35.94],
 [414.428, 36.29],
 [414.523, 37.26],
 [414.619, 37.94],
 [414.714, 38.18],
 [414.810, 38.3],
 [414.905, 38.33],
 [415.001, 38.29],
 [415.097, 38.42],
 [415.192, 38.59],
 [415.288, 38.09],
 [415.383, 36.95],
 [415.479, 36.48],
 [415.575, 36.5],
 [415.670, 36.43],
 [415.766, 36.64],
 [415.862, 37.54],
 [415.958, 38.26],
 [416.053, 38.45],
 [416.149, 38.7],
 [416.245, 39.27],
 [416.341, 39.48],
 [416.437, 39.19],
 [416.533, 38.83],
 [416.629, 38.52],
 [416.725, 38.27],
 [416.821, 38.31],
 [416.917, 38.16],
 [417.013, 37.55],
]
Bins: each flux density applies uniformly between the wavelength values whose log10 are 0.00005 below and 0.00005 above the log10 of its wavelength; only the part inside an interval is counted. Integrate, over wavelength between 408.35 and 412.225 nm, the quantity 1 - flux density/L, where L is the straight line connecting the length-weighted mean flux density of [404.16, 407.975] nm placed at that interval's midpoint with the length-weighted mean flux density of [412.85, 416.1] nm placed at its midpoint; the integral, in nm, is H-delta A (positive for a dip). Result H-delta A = 0.30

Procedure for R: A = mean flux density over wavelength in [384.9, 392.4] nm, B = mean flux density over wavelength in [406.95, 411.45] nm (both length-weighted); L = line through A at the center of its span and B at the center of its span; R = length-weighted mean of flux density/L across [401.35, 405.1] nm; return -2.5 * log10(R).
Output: -0.09 mag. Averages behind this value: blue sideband 34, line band 37.9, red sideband 35.2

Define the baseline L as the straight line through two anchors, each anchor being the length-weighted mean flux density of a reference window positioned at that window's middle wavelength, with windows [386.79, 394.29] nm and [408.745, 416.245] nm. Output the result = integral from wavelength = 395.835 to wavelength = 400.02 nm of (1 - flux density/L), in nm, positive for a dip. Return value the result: 0.210 nm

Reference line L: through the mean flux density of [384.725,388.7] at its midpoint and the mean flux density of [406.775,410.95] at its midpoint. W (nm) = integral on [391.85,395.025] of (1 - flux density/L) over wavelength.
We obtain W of 0.65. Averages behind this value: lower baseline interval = 35.2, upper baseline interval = 35.1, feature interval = 28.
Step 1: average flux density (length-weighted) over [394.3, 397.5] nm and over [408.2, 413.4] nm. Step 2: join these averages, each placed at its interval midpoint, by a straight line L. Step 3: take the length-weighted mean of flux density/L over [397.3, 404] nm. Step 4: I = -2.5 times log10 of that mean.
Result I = -0.20 mag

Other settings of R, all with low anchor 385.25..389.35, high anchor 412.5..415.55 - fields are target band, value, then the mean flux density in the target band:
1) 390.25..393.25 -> 0.06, 32.3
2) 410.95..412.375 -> 0.01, 37.2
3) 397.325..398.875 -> 0.01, 34.9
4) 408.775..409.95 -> 0.03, 36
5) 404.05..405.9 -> -0.05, 38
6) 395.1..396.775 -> 0.16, 30.2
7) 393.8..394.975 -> 0.05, 33.1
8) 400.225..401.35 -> -0.07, 38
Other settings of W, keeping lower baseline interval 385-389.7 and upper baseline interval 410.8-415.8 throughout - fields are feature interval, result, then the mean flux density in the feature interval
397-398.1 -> 0.19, 29.1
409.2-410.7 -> 0.24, 31.1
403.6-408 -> -0.17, 37.8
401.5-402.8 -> -0.08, 38.1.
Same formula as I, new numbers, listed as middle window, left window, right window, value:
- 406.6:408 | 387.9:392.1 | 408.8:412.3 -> -0.096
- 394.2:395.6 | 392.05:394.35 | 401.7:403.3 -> -0.241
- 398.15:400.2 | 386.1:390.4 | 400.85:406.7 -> -0.024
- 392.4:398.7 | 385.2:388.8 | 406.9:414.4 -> 0.232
